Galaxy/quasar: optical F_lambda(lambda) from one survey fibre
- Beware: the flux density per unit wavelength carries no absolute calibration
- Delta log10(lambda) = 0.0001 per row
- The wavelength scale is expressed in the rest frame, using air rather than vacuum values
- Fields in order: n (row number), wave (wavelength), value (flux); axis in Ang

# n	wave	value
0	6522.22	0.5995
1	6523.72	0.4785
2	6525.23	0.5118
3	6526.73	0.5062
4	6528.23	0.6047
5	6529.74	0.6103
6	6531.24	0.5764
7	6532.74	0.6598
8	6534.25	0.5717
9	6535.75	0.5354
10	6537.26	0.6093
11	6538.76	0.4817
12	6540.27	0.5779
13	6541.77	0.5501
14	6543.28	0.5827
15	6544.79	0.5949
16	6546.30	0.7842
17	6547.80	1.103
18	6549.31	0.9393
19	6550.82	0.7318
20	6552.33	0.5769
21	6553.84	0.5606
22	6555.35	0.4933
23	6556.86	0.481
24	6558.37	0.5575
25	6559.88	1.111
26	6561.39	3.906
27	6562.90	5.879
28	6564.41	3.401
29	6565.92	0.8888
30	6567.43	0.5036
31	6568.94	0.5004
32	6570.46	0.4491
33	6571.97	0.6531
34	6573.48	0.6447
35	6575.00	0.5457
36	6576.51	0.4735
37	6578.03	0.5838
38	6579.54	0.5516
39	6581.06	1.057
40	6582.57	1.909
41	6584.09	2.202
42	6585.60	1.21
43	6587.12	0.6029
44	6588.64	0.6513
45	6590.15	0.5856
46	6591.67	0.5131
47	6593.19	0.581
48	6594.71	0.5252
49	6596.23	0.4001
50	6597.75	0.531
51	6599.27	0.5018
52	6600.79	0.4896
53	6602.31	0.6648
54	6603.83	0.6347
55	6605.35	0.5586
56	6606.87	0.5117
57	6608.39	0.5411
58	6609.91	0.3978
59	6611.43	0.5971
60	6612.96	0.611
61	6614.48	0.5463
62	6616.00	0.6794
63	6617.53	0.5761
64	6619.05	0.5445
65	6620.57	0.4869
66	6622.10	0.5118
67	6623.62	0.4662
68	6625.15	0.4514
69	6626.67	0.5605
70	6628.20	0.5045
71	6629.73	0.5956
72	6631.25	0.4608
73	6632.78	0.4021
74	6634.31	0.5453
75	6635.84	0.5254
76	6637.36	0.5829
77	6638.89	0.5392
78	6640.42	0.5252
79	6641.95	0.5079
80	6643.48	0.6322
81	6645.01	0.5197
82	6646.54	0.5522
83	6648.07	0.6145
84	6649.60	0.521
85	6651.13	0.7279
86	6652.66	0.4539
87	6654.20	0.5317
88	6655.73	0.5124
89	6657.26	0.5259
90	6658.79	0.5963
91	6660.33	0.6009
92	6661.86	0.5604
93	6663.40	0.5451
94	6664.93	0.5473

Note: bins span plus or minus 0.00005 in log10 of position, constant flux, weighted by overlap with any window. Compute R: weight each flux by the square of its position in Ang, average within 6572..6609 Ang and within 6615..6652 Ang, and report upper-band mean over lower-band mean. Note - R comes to 0.76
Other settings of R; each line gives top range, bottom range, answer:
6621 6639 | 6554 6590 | 0.42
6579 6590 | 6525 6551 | 1.82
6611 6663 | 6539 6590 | 0.51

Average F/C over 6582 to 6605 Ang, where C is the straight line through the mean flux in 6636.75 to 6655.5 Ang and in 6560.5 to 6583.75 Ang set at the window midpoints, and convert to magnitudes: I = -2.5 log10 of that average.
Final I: 0.49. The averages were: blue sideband 1.47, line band 0.786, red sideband 0.557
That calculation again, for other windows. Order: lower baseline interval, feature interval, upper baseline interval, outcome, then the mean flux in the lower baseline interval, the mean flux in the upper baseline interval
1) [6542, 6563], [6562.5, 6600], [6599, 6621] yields -0.14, 1.15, 0.559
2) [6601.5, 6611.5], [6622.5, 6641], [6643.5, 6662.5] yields 0.09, 0.555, 0.563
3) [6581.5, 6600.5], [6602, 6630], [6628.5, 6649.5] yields 0.24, 0.845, 0.537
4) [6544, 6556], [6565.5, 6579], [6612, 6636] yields 0.16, 0.724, 0.53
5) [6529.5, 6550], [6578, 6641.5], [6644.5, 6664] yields -0.07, 0.656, 0.559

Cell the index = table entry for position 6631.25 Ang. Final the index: 0.4608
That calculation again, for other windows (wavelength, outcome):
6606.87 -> 0.5117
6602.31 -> 0.6648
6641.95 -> 0.5079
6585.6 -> 1.21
